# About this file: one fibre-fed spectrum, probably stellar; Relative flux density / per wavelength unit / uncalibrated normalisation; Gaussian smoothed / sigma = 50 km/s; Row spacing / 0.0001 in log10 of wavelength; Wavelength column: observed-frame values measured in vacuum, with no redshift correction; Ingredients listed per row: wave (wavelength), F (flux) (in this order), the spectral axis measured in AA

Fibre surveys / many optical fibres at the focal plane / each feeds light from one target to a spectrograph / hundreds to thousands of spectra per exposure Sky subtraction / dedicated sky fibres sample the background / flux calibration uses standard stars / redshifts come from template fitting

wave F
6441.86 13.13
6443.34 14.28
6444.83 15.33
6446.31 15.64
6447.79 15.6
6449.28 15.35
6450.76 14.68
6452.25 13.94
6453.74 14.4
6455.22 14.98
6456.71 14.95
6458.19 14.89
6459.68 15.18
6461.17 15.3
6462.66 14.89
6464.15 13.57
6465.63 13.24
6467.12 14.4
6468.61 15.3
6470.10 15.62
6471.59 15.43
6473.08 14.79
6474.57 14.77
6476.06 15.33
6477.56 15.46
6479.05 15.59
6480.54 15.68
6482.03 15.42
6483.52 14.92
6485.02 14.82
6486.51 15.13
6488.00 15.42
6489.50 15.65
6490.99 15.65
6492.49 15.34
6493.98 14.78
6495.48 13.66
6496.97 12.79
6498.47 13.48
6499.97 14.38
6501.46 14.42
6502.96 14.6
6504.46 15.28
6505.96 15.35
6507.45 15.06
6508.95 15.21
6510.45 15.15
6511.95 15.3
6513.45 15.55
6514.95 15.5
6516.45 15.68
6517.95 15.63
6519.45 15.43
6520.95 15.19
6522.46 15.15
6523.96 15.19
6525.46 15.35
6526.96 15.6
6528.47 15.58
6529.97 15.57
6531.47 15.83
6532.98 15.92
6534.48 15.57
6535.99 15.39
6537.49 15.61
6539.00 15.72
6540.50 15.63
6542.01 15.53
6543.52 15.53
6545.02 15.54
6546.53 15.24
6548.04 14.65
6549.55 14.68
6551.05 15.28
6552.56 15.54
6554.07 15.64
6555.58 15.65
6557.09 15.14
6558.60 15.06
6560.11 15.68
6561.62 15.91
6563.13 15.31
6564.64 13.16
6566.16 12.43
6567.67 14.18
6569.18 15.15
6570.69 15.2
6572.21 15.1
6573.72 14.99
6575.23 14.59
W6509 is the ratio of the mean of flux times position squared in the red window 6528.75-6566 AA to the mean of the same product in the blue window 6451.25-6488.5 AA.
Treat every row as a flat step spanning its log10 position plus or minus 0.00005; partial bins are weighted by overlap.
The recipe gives 1.1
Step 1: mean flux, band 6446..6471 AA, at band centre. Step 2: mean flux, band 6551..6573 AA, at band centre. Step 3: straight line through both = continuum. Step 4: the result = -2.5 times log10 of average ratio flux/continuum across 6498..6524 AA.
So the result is -0.02 mag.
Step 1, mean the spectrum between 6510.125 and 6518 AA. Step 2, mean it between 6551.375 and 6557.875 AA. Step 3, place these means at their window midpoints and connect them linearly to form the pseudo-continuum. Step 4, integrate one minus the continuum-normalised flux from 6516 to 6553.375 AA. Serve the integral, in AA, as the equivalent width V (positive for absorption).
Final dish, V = 0.07 AA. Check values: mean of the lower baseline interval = 15.5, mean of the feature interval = 15.4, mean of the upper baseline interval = 15.5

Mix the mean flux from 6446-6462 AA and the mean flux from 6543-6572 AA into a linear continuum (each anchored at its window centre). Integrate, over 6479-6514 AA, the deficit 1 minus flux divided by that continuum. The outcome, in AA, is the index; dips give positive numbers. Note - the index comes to 0.13 AA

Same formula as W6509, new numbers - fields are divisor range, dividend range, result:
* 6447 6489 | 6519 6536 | 1.05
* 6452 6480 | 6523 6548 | 1.07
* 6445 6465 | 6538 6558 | 1.06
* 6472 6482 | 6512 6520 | 1.03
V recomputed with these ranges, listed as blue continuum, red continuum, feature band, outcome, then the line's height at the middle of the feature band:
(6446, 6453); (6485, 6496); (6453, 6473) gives 0.3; 15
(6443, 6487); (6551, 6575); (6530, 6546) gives -0.7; 15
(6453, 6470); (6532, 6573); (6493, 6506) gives 0.5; 14.9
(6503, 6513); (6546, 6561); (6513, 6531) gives -0.3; 15.2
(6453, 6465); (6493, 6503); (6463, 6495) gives -1.5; 14.4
